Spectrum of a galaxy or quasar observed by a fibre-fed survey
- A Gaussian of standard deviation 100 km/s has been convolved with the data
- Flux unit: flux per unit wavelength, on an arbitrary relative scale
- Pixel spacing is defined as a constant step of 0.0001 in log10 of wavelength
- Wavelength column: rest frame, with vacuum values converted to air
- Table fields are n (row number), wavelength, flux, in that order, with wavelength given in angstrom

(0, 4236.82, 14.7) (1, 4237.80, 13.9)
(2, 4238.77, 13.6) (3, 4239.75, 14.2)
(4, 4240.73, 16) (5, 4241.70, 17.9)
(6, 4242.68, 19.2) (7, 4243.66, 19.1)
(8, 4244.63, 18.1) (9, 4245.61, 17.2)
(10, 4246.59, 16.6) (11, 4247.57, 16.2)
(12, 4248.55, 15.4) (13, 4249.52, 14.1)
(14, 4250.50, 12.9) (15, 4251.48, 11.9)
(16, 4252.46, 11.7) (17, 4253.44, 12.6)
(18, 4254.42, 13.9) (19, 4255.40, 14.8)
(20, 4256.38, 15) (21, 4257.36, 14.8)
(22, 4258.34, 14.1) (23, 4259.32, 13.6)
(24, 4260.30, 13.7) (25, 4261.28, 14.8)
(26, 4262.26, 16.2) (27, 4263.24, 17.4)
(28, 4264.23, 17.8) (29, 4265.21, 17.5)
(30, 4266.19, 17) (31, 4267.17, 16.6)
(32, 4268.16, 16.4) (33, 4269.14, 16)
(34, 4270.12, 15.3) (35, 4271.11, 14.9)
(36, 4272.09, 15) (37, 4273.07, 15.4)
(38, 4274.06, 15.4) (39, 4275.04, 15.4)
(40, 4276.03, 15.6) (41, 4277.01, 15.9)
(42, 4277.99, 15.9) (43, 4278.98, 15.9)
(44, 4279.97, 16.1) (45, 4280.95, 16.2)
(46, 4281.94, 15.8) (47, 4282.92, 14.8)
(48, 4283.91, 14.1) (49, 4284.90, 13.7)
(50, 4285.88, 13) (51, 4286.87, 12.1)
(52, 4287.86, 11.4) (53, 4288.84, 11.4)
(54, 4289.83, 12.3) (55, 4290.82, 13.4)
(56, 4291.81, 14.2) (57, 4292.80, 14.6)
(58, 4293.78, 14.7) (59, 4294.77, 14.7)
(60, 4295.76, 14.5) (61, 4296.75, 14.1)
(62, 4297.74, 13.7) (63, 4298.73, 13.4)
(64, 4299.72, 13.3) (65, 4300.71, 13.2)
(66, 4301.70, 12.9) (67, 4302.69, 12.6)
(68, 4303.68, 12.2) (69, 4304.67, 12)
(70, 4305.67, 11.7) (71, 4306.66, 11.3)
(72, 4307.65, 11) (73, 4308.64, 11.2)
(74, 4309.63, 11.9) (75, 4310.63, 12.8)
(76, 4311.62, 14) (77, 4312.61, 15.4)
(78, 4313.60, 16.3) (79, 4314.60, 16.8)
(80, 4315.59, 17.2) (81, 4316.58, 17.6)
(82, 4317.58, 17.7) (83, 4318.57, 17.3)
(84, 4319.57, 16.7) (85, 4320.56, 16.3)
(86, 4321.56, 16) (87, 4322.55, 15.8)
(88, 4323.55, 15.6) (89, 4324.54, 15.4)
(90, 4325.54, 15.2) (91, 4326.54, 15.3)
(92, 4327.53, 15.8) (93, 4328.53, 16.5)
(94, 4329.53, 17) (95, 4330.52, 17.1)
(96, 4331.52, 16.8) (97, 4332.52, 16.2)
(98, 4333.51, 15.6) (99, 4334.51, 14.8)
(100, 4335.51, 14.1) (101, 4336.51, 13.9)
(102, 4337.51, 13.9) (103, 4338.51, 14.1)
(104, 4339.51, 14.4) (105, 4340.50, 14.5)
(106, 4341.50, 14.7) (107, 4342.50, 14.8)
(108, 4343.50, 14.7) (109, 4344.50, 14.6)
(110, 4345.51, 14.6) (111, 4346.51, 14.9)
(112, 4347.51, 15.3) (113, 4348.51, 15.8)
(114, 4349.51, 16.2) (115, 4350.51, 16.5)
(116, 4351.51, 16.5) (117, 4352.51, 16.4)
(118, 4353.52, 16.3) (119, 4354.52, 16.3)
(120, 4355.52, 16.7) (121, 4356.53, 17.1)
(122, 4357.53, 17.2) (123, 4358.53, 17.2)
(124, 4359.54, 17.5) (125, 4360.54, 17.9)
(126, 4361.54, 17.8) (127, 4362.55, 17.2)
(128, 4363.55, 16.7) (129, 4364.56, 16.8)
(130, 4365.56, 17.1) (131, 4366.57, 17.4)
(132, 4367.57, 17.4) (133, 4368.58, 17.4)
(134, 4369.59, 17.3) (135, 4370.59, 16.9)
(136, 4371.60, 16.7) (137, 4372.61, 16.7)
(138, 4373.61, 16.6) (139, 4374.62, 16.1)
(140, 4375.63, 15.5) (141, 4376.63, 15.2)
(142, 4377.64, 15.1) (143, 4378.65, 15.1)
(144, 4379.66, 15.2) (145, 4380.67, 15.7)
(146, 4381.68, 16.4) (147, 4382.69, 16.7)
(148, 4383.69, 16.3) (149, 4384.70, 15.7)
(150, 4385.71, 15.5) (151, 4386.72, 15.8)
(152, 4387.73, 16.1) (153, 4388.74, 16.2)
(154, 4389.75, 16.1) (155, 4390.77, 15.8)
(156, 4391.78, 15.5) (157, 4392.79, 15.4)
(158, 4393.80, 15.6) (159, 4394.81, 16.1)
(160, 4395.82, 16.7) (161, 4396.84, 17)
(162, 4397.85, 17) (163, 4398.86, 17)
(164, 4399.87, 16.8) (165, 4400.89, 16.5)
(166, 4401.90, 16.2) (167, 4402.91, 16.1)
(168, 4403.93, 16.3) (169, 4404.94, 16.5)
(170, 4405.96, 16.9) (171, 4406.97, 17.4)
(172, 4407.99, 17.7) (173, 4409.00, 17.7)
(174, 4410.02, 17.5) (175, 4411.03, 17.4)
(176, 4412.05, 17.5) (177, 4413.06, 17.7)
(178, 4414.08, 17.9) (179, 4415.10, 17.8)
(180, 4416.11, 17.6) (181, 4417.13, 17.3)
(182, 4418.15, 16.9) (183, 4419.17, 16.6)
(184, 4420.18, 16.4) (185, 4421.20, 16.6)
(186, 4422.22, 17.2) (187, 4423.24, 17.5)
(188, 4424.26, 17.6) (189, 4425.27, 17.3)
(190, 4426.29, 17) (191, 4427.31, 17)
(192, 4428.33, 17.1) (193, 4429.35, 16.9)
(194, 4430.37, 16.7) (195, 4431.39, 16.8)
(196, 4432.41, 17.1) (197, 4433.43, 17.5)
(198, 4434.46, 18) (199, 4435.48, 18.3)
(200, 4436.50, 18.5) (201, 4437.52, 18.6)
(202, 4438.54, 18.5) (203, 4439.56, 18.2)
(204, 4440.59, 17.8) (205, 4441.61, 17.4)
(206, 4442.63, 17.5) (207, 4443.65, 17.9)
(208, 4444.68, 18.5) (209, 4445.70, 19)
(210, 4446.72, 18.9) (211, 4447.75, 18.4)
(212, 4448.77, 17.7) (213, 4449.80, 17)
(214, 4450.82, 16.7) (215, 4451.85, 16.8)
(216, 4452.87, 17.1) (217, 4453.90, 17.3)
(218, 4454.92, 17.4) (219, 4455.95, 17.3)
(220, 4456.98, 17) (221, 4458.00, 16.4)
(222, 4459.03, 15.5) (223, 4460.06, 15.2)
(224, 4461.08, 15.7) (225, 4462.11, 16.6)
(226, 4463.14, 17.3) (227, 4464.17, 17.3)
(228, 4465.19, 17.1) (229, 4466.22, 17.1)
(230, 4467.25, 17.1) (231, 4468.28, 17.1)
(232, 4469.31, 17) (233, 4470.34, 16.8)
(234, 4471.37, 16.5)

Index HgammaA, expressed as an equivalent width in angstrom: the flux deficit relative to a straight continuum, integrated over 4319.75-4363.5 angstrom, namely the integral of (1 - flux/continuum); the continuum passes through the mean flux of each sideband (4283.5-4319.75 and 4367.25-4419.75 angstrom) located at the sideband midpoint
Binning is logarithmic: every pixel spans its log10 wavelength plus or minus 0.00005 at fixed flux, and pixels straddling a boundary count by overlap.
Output -2.5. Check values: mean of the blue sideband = 13.8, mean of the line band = 15.8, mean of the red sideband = 16.5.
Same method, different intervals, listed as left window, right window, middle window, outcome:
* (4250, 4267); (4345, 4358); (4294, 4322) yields 2.3 angstrom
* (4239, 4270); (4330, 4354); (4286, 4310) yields 4.0 angstrom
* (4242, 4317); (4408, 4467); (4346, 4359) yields -0.4 angstrom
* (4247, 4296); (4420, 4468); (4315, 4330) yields -0.8 angstrom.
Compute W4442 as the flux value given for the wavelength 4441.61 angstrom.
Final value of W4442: 17.4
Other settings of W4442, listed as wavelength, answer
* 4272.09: 15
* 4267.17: 16.6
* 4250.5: 12.9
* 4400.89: 16.5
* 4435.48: 18.3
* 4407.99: 17.7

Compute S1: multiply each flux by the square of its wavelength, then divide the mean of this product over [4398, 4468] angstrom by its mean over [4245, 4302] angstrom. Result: 1.27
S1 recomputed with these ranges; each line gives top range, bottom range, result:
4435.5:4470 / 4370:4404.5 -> 1.11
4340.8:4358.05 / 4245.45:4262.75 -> 1.15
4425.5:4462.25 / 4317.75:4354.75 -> 1.17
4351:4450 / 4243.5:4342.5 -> 1.20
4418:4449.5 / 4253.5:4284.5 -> 1.23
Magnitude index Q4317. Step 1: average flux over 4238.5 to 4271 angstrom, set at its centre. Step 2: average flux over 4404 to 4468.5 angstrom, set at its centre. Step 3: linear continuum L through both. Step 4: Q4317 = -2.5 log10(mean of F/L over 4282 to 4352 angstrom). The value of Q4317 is 0.11 mag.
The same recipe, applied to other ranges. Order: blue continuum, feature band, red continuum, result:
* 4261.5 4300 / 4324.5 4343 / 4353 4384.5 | 0.046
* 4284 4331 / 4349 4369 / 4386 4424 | -0.092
